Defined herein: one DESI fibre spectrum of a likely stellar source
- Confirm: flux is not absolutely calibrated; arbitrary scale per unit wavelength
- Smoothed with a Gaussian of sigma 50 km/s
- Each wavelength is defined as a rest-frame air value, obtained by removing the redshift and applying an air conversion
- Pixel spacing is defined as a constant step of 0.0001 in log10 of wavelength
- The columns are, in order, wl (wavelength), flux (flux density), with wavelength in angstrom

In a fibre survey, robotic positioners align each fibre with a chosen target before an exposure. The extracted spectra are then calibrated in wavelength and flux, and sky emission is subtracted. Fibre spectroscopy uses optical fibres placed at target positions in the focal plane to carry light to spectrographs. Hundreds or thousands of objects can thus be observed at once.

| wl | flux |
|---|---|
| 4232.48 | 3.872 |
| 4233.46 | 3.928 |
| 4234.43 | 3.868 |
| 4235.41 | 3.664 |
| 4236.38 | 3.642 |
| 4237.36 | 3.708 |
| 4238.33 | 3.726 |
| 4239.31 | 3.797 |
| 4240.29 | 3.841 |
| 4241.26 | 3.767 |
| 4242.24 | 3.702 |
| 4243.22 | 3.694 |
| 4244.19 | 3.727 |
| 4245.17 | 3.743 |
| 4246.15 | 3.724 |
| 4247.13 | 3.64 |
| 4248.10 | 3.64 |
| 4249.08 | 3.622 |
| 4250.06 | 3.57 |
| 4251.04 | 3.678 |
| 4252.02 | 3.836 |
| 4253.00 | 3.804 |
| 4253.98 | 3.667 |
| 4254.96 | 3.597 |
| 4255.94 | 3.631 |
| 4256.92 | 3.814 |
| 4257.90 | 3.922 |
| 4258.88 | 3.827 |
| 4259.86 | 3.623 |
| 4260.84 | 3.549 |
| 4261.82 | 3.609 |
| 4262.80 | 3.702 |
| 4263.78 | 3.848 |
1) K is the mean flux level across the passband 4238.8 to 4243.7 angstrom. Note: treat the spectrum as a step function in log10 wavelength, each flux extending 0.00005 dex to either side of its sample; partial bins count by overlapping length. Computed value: 3.75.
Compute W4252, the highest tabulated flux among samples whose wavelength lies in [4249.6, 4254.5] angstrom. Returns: 3.836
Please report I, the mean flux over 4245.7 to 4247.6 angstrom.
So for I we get 3.68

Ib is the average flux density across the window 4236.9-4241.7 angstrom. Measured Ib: 3.77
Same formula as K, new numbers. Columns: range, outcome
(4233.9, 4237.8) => 3.72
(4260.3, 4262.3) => 3.58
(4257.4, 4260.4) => 3.79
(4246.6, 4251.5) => 3.63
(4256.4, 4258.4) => 3.87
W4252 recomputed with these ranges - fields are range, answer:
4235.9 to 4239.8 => 3.797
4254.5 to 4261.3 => 3.922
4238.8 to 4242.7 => 3.841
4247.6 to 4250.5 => 3.64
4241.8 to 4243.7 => 3.702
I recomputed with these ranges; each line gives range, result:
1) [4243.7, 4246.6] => 3.73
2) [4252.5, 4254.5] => 3.73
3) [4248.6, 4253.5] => 3.7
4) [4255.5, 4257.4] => 3.72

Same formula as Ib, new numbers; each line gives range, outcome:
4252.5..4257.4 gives 3.7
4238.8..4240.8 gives 3.82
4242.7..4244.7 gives 3.71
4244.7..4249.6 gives 3.67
